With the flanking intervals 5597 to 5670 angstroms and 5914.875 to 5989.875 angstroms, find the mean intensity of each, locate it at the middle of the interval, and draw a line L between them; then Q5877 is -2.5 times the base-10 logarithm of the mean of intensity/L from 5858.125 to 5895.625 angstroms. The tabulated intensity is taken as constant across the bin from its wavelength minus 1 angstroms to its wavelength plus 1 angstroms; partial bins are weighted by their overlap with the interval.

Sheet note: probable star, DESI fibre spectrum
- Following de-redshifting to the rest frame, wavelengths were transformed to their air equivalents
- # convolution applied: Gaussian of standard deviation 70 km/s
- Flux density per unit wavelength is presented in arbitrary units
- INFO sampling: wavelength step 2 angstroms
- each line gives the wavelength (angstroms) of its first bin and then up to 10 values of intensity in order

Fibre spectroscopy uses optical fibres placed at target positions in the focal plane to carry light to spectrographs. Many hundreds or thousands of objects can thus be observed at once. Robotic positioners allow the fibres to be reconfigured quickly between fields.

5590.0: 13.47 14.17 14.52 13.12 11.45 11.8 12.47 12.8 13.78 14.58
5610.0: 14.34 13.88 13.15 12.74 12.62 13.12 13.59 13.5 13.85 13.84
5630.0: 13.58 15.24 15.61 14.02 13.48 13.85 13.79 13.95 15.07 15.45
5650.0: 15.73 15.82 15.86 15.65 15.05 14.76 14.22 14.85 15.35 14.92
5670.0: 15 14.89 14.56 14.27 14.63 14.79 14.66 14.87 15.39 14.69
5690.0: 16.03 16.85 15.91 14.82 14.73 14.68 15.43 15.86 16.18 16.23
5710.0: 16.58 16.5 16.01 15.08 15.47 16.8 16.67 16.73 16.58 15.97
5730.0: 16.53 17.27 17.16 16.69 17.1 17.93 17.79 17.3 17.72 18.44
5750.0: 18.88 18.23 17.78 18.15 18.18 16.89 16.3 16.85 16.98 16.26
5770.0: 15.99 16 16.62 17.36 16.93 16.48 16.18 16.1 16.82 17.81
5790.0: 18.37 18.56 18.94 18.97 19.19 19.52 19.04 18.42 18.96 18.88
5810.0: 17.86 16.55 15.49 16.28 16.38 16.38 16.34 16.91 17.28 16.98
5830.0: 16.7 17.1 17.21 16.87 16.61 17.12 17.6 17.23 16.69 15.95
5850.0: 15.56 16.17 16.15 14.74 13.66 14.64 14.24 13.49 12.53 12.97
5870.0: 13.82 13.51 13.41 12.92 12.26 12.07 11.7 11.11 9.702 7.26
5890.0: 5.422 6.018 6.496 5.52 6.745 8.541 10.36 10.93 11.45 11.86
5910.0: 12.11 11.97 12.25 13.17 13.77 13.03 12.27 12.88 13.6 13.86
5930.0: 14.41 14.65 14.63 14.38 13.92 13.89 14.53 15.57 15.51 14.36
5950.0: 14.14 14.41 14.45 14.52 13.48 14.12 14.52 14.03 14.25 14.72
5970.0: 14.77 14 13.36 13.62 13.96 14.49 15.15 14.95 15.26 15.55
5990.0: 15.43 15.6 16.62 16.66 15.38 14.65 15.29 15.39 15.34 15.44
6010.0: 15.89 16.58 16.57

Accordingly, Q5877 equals 0.25 mag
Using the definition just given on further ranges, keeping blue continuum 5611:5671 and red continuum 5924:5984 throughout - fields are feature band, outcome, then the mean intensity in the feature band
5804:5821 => -0.20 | 17.2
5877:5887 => 0.25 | 11.4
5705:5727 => -0.13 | 16.3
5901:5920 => 0.19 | 12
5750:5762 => -0.23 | 17.8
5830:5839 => -0.18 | 16.9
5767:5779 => -0.15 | 16.5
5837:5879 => -0.04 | 14.8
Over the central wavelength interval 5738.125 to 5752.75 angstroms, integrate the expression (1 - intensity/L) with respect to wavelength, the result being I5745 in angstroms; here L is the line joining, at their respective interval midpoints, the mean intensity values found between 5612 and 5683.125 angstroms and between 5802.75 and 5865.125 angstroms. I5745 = -2.34 angstroms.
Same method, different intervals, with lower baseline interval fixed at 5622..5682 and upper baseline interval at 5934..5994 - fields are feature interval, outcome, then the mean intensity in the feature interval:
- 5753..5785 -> -4.8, 16.8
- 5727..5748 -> -3.7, 17.2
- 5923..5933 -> 0.5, 13.9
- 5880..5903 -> 10.0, 8.25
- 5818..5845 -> -4.3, 16.9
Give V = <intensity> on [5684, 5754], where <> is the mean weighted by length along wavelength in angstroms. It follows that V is 16.5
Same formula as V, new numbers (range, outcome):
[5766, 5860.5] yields 17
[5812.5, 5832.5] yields 16.6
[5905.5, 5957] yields 13.7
